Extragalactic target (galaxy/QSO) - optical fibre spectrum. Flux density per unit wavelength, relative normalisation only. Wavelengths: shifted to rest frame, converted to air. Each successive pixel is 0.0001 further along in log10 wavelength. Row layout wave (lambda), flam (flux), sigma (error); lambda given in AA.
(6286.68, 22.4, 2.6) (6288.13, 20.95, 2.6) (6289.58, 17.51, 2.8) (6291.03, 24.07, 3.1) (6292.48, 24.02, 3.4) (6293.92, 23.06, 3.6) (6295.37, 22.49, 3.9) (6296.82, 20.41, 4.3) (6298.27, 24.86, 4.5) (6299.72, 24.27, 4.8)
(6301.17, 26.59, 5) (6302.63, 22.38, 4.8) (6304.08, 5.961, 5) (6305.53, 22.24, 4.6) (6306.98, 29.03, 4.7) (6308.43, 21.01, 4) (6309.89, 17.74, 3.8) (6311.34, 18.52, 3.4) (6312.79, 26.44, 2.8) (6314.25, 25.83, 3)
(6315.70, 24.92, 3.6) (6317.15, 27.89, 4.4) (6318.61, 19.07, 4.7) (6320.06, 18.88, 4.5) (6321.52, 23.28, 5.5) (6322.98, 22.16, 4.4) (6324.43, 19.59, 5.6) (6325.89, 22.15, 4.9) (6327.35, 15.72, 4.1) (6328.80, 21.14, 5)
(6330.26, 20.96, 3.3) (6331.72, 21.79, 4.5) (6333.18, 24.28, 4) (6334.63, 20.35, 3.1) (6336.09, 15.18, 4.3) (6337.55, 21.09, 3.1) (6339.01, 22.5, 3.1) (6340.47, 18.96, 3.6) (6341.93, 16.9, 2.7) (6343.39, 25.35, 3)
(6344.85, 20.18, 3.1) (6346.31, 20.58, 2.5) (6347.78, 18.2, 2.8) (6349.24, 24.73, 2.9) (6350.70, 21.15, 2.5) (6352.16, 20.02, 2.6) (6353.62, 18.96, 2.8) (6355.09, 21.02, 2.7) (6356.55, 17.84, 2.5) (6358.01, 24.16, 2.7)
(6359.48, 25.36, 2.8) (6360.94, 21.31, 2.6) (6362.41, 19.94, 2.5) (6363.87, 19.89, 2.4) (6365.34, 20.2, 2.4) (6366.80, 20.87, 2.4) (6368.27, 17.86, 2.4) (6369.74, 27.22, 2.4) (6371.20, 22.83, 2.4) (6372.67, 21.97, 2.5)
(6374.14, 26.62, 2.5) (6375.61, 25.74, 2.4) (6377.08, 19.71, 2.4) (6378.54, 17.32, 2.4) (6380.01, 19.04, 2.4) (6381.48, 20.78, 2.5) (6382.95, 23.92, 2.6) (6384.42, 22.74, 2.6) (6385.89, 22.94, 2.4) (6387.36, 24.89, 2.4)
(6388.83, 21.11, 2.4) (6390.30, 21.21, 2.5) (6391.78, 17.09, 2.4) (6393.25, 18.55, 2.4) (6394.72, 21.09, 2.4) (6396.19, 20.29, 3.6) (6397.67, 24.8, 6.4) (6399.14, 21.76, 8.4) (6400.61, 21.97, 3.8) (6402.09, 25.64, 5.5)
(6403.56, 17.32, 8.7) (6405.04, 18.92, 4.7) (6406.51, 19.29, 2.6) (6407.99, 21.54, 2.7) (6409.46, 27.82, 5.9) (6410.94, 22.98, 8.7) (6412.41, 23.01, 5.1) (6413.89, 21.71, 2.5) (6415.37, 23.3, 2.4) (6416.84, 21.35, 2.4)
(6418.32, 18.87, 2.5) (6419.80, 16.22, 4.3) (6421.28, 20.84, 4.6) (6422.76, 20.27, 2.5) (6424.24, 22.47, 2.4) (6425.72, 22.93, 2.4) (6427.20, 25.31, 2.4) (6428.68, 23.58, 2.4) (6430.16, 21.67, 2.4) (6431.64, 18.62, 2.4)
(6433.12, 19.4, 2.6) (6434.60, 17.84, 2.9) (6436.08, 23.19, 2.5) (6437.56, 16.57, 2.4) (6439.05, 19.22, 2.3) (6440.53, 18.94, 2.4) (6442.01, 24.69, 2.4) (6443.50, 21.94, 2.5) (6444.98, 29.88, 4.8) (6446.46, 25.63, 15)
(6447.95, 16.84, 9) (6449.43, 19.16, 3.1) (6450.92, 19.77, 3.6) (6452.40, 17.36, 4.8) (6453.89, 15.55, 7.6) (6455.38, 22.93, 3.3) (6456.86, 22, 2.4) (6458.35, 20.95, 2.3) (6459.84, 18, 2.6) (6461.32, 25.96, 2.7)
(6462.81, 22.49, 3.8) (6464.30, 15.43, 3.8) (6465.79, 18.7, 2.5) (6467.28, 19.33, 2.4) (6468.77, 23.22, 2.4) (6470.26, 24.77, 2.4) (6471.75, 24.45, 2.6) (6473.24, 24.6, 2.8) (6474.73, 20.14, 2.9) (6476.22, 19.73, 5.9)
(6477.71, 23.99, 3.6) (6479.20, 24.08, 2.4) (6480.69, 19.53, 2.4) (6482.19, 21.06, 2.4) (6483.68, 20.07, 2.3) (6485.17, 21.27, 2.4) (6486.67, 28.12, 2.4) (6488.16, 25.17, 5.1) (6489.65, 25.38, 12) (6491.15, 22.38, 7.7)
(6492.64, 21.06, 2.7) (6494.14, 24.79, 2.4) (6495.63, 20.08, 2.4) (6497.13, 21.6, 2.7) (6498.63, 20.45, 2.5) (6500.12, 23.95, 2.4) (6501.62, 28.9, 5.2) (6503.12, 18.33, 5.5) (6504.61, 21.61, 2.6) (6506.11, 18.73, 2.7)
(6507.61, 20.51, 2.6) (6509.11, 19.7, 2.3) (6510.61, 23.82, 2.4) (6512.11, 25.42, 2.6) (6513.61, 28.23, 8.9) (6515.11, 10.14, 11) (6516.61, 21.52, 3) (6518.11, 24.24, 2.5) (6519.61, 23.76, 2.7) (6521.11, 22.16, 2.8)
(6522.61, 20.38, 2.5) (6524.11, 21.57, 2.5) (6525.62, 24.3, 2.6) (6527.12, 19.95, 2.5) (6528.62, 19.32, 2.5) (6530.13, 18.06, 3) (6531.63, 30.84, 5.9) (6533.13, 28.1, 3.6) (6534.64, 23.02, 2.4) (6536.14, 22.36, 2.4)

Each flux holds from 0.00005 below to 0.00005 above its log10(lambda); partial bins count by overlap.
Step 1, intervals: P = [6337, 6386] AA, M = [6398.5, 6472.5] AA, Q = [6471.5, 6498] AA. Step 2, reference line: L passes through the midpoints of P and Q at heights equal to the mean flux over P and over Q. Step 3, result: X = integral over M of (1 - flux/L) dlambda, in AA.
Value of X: 2.9 AA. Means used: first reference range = 21.4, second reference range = 22.6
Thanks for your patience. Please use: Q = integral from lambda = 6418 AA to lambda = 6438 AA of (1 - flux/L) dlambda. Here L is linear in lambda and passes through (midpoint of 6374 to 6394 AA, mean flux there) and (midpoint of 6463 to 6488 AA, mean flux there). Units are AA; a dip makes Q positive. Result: 0.90 AA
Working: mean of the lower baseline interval 21.4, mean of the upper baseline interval 21.9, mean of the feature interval 20.7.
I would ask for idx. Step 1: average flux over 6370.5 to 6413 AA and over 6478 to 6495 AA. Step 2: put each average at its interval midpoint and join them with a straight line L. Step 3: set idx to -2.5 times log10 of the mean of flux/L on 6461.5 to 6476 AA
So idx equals 0.06 mag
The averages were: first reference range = 21.8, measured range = 21.6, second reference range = 23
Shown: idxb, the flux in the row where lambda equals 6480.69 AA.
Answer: 19.53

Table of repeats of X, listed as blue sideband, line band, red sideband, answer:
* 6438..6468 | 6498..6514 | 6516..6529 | -0.7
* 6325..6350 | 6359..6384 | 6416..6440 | -1.5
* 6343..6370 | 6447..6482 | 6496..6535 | 1.6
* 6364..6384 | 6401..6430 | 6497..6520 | 0.1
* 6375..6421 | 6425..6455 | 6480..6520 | 1.1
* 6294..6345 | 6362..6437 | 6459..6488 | 0.7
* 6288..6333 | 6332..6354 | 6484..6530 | 1.3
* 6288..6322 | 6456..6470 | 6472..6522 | 0.9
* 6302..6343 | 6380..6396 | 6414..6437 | -0.2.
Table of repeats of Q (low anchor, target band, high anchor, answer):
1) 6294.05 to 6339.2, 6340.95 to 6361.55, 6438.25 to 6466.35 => 0.3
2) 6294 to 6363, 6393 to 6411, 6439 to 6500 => -0.1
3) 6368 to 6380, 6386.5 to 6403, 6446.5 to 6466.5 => 0.1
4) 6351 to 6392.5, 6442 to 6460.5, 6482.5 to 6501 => 1.2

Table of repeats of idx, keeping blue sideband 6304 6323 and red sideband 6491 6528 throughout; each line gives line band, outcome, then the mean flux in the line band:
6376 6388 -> 0.027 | 21.5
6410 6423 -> 0.047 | 21.1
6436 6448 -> -0.005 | 22.1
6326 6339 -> 0.094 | 20.3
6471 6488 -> -0.031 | 22.6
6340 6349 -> 0.093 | 20.3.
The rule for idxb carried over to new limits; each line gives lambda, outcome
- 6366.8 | 20.87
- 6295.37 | 22.49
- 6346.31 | 20.58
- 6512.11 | 25.42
